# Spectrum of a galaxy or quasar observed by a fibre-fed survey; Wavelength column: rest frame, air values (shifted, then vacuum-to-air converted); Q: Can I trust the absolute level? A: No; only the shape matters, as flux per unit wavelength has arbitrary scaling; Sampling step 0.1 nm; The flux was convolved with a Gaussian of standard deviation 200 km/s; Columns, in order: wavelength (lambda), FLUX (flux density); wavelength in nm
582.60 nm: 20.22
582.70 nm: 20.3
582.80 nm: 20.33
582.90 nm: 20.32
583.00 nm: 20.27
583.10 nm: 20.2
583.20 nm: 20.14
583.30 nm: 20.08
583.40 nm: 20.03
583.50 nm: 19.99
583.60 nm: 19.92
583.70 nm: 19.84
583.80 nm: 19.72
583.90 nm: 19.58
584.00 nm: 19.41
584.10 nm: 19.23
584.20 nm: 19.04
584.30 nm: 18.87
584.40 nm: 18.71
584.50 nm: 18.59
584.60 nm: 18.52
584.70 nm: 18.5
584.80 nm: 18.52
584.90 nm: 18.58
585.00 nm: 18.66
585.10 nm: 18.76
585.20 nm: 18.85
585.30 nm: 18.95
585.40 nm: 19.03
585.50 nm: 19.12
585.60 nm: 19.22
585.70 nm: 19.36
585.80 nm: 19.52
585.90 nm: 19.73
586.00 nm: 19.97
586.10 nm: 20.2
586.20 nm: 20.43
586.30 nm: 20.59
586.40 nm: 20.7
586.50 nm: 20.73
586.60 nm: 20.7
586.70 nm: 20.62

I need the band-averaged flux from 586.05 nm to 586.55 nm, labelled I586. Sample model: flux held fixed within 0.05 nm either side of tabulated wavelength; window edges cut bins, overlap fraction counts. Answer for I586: 20.5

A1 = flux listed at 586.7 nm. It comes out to 20.62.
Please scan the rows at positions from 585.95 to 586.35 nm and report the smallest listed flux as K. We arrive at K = 19.97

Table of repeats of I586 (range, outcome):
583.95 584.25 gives 19.2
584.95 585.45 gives 18.9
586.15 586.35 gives 20.5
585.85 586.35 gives 20.2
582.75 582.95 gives 20.3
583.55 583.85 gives 19.8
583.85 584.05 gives 19.5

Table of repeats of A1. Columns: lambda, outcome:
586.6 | 20.7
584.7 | 18.5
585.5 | 19.12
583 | 20.27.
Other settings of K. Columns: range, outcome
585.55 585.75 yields 19.22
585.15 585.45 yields 18.85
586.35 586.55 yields 20.7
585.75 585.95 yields 19.52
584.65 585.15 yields 18.5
